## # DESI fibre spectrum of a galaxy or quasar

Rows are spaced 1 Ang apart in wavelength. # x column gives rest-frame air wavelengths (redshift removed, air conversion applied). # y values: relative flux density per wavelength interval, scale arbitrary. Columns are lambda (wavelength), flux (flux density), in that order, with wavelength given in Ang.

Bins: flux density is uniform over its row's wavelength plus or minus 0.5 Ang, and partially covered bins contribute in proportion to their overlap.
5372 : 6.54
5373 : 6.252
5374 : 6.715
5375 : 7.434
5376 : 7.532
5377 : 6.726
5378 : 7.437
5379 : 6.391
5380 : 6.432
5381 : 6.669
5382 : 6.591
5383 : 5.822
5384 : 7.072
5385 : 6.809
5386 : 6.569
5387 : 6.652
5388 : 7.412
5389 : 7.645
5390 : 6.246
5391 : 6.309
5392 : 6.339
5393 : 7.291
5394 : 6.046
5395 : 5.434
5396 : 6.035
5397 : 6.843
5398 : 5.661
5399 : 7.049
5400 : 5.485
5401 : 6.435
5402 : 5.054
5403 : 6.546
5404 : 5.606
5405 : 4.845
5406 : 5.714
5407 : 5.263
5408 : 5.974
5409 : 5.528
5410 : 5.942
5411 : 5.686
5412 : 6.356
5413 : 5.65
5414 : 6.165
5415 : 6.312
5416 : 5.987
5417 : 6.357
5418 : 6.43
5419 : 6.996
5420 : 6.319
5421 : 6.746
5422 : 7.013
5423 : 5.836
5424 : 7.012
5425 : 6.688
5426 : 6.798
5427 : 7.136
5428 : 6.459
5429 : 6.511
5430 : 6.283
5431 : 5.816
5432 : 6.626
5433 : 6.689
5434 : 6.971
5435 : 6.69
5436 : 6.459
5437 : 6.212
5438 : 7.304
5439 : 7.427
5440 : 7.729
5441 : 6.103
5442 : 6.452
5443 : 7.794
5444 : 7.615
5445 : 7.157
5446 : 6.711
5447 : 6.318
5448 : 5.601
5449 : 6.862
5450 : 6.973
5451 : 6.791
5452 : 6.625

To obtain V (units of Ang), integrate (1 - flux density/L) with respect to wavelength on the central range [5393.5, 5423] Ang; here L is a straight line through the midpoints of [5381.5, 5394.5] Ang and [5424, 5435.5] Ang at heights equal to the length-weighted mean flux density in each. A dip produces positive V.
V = 2.68 Ang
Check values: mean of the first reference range 6.68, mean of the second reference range 6.62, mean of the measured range 6.05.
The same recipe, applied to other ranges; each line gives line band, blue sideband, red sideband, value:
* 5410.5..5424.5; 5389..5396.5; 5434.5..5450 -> 0.51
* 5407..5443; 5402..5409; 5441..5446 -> -0.67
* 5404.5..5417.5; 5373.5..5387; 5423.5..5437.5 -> 1.63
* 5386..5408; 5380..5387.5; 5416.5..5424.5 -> 1.33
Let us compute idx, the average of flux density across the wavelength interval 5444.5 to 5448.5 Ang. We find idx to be 6.45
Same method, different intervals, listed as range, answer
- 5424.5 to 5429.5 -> 6.72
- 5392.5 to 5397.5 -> 6.33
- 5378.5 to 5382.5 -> 6.52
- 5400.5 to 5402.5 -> 5.74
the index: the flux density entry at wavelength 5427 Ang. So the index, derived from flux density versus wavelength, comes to 7.136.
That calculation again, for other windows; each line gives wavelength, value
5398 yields 5.661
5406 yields 5.714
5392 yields 6.339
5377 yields 6.726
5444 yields 7.615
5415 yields 6.312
